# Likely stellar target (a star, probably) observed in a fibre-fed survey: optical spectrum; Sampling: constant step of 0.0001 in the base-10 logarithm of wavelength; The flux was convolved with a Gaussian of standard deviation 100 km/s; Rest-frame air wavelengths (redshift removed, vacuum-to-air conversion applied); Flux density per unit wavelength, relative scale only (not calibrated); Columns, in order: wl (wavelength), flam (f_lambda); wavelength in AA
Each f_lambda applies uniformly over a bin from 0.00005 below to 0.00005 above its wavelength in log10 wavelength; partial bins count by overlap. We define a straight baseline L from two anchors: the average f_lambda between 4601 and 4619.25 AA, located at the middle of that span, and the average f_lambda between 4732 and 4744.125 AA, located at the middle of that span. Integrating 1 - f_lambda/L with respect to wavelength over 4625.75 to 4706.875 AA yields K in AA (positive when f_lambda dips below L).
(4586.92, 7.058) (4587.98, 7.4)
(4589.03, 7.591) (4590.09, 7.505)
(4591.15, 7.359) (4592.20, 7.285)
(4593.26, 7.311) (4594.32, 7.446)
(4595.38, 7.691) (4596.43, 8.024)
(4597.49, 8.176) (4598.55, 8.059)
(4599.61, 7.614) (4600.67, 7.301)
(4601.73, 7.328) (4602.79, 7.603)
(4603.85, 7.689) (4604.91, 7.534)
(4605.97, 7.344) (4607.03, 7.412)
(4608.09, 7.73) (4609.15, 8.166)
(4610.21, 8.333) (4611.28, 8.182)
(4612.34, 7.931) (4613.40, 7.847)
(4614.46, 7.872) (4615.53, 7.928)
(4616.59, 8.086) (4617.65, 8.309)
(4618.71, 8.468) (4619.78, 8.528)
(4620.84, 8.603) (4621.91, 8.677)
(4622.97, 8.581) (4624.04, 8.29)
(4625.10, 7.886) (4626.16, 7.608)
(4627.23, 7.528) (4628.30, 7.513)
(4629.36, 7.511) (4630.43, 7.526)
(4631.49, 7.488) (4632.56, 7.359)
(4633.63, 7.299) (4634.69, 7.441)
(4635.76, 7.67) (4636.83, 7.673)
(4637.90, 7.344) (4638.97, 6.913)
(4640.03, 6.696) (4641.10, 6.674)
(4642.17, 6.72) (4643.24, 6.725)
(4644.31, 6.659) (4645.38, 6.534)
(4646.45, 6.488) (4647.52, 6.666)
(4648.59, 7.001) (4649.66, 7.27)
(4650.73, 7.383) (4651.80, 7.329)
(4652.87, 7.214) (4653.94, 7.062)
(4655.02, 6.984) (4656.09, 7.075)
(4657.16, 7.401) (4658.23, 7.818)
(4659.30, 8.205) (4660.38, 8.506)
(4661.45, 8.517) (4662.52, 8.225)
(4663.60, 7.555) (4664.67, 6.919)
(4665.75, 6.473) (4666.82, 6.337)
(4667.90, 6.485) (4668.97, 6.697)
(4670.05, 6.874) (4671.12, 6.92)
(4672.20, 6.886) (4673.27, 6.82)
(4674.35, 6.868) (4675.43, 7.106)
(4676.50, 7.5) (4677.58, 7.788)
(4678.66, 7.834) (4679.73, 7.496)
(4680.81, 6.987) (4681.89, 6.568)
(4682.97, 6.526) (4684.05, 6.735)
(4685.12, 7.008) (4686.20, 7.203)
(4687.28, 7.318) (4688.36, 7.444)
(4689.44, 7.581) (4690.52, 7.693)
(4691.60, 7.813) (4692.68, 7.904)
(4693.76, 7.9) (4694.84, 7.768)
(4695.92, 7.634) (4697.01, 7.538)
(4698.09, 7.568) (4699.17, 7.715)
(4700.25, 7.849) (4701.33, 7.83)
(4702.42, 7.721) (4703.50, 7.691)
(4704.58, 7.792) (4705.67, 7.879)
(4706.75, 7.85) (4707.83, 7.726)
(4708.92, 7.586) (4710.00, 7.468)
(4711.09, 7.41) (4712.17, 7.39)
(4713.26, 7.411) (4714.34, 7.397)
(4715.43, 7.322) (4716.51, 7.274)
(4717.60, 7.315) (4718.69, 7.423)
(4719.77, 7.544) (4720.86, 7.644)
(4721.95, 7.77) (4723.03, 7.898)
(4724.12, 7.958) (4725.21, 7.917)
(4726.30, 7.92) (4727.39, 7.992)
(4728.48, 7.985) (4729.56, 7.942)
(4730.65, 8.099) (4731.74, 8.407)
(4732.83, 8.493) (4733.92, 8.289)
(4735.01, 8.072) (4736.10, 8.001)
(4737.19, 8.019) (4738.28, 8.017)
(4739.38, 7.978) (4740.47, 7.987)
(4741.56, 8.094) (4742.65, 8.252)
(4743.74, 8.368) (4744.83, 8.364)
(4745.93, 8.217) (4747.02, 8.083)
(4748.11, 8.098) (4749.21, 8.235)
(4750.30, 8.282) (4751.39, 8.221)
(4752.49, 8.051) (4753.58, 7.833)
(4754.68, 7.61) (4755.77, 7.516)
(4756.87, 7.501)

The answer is 6.83 AA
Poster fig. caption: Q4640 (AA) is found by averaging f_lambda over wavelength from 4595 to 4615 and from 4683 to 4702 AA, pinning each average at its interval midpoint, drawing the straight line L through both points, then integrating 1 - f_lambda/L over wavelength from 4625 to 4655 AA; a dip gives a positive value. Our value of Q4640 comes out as 2.0 AA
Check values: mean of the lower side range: 7.78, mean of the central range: 7.17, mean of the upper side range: 7.53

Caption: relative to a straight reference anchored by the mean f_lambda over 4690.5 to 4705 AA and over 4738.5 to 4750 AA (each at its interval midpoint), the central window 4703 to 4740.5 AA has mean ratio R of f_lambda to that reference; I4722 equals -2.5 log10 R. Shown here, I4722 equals 0.023 mag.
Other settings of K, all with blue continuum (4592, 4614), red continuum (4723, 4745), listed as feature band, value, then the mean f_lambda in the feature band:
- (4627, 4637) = 0.40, 7.49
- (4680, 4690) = 1.13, 7.05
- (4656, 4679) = 1.74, 7.31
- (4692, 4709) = 0.53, 7.75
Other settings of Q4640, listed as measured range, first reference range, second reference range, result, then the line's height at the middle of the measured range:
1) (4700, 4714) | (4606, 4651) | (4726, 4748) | 0.57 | 7.98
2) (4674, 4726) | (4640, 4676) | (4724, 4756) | 0.58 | 7.6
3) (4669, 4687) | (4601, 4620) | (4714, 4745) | 1.92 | 7.91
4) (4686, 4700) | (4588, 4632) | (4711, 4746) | 0.41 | 7.87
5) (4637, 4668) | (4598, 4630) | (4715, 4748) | 3.01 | 7.93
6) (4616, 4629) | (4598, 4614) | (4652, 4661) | -0.83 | 7.67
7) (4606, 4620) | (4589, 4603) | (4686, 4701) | -0.78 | 7.6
